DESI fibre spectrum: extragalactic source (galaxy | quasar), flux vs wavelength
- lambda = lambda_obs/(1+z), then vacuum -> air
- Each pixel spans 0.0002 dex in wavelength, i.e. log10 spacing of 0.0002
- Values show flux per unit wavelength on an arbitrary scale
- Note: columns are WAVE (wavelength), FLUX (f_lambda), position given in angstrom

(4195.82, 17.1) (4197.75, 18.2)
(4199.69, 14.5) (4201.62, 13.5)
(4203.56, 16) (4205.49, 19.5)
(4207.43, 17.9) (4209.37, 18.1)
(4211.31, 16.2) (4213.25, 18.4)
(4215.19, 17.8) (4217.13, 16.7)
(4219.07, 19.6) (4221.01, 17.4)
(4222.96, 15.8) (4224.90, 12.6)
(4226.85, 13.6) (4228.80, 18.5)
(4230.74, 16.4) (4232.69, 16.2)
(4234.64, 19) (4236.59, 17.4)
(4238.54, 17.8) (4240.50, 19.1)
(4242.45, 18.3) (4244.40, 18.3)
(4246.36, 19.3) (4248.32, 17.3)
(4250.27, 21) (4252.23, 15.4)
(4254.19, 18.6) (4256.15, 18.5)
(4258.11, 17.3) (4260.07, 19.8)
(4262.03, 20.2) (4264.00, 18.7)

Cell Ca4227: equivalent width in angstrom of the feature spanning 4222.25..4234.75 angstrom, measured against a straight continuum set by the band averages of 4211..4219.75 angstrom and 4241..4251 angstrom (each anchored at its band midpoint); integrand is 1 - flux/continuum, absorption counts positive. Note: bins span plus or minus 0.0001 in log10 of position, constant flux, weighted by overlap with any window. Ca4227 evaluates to 1.7 angstrom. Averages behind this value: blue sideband 17.8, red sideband 18.8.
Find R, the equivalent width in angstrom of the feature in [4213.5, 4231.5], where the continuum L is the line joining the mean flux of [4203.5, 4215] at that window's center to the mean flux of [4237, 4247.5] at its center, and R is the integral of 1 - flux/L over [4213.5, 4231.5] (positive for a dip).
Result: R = 1.51 angstrom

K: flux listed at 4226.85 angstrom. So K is 13.6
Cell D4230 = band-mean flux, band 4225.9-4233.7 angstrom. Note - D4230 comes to 16.2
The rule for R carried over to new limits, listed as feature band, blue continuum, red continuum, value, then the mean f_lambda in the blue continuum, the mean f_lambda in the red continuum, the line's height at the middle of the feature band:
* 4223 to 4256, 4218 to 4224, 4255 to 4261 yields 1.2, 17.5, 18.5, 18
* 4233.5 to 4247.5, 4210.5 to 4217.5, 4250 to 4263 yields -0.2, 17.4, 18.6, 18.1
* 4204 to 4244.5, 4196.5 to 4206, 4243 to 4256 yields -0.3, 16.2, 18.3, 17.2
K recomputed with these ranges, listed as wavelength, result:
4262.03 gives 20.2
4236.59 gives 17.4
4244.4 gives 18.3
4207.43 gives 17.9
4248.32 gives 17.3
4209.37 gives 18.1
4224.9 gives 12.6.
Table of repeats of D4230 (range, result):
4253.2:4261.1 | 18.6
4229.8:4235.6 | 17.2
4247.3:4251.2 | 19.1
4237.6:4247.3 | 18.6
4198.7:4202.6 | 14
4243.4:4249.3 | 18.3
